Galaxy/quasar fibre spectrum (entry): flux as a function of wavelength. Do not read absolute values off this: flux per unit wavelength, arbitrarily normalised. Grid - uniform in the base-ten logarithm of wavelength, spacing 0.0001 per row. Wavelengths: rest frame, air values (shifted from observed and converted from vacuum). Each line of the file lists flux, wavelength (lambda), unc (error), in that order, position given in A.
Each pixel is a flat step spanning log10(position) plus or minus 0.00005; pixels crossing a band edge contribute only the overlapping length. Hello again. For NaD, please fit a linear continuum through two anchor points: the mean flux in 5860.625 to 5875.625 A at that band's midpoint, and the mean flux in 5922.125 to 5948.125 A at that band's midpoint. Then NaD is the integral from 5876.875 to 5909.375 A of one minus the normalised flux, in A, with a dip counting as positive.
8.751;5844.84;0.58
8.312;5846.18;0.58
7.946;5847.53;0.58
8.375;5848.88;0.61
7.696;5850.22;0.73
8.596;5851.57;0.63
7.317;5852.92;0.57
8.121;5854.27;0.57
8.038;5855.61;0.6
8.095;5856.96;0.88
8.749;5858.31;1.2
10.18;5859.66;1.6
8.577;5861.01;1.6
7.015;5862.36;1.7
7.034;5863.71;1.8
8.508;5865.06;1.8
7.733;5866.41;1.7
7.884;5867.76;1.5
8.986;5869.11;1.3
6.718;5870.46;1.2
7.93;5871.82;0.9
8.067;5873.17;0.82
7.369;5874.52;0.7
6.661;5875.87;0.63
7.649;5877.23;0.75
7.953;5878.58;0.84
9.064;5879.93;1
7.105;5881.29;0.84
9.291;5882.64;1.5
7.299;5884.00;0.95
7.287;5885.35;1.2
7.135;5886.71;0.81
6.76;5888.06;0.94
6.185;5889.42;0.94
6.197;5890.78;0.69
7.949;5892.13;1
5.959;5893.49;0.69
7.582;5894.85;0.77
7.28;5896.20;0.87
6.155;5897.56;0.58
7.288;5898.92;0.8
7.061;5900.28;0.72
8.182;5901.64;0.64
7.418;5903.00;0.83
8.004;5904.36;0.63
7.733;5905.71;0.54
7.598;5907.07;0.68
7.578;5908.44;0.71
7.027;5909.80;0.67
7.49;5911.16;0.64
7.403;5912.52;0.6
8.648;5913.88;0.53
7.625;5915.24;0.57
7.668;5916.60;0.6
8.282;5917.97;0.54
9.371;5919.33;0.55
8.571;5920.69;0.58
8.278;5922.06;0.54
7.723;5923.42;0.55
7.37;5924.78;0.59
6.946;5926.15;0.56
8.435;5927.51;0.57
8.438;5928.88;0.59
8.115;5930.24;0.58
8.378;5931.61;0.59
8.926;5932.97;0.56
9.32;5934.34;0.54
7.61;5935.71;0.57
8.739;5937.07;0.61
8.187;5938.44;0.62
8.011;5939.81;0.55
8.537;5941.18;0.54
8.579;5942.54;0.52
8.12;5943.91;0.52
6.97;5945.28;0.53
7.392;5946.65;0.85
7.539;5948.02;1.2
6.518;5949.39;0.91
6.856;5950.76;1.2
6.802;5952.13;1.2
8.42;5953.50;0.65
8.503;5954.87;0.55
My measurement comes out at 2.0 A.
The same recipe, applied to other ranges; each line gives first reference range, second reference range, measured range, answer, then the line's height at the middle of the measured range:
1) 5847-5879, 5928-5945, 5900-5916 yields 1.1 A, 8.22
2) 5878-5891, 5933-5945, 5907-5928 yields 0.3 A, 8.01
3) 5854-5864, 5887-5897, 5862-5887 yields -0.5 A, 7.61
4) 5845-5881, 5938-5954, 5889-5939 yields 0.2 A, 7.79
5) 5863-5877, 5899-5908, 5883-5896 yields 1.1 A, 7.66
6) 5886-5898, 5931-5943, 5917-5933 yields -0.3 A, 8.04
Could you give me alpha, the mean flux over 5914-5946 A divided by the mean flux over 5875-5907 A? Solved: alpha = 1.11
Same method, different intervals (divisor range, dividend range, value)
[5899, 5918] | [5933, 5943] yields 1.10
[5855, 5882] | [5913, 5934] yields 1.03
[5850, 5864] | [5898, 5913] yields 0.92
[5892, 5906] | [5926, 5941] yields 1.14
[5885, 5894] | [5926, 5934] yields 1.23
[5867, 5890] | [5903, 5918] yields 1.01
